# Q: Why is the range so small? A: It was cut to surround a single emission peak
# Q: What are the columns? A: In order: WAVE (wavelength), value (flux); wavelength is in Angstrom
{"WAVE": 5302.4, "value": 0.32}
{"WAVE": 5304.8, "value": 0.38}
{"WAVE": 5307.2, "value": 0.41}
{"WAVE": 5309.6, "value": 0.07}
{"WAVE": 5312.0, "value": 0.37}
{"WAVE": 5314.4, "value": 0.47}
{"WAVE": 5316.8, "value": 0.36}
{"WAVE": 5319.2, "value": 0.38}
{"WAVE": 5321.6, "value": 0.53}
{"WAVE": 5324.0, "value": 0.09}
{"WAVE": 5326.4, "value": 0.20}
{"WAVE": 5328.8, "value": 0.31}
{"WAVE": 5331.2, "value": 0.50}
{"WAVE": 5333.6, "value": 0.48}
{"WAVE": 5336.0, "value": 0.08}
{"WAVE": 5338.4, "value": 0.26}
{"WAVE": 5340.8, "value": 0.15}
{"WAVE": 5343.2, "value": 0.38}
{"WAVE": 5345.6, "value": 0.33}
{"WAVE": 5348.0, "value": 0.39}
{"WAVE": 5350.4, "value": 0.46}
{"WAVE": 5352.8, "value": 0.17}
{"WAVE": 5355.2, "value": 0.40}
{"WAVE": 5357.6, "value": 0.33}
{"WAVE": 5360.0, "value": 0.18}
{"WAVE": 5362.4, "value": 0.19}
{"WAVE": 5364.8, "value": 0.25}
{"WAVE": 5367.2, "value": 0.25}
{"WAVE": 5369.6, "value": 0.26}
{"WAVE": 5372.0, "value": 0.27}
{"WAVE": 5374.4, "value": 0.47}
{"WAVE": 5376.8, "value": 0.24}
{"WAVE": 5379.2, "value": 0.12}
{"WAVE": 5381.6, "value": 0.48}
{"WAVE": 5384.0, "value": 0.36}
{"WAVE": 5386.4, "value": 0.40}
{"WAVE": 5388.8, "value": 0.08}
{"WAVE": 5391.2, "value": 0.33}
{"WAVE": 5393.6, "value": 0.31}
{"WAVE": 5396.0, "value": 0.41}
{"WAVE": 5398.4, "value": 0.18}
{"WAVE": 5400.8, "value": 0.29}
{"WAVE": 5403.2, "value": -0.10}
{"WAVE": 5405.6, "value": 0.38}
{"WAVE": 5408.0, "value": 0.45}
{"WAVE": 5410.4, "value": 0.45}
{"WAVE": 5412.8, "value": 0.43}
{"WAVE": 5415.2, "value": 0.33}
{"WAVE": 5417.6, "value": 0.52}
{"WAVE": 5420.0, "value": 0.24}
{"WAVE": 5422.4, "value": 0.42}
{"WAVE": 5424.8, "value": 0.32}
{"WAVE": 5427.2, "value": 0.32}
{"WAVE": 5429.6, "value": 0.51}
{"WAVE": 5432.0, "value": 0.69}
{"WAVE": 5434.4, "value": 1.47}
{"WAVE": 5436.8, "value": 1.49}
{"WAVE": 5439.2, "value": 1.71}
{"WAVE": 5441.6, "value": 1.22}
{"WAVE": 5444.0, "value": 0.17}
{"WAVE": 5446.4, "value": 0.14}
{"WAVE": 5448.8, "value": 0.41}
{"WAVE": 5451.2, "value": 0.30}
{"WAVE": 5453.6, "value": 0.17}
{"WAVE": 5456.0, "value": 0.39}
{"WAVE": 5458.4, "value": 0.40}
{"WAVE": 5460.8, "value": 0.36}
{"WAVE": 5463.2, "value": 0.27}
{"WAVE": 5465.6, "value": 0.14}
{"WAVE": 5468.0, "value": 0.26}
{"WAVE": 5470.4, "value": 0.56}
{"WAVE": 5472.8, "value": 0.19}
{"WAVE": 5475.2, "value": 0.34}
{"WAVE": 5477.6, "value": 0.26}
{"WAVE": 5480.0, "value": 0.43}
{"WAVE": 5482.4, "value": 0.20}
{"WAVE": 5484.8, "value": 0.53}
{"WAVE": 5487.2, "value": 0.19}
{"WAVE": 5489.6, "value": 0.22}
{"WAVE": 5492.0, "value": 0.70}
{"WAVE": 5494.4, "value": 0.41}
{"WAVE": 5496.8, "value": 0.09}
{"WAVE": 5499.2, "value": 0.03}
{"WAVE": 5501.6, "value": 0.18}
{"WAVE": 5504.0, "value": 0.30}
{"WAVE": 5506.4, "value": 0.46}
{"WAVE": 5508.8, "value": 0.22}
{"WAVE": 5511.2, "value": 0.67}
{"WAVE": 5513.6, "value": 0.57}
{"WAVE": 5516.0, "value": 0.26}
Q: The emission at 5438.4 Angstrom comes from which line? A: [O II]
